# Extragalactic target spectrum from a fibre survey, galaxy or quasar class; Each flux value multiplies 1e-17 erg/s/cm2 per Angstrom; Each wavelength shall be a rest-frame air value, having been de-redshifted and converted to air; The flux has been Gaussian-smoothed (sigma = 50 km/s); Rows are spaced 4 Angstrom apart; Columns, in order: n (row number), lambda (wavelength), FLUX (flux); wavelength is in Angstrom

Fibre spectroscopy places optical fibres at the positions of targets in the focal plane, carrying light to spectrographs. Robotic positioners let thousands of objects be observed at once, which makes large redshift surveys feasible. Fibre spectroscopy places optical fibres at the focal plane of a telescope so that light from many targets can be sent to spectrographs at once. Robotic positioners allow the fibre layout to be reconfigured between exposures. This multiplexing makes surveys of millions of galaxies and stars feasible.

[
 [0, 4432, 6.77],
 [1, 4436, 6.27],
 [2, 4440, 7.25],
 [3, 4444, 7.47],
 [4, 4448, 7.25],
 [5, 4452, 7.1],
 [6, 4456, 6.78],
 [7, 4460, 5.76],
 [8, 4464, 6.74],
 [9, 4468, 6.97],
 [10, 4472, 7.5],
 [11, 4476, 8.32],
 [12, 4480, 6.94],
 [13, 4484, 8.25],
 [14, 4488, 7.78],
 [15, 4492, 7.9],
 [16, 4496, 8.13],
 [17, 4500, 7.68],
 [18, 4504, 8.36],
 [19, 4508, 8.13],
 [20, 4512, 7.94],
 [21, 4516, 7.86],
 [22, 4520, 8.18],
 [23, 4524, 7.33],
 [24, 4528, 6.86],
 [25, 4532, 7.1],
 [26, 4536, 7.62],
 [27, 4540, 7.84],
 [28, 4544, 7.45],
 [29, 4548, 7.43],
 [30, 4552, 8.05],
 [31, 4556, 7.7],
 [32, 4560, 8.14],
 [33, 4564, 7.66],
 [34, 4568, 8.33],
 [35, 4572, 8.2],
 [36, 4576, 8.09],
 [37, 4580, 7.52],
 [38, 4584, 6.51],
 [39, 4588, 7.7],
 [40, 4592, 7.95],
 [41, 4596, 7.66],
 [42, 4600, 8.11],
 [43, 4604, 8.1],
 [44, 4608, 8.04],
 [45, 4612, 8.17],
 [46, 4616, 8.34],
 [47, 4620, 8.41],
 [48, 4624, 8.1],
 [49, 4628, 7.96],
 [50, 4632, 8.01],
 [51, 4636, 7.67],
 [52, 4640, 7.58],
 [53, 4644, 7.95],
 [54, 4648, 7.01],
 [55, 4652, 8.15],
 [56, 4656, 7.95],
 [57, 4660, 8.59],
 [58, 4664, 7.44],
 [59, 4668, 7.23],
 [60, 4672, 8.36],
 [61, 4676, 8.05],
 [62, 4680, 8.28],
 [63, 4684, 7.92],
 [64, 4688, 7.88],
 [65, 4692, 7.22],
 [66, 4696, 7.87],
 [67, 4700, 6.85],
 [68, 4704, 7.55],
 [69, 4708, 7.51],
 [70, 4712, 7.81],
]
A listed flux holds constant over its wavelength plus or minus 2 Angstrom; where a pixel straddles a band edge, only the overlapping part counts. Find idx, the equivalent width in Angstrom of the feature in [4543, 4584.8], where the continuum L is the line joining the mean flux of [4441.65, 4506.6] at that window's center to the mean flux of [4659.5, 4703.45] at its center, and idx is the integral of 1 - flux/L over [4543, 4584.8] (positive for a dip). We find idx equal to -1.1 Angstrom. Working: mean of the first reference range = 7.44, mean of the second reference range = 7.75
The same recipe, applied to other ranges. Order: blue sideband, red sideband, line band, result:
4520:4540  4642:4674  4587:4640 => -2.3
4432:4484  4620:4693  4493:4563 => -3.8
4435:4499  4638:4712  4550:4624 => -3.7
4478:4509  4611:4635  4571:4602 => 1.4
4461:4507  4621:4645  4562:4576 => -0.5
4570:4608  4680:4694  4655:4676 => -0.4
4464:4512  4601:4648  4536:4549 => 0.4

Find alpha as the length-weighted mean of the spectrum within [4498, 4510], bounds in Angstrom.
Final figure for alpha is 8.06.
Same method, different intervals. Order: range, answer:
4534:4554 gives 7.68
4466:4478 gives 7.6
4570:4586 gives 7.58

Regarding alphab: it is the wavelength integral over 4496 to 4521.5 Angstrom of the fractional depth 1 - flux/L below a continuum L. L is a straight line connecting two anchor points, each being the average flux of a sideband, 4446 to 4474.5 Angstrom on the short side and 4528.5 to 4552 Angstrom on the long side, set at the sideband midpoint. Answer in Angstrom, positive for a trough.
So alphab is -2.7 Angstrom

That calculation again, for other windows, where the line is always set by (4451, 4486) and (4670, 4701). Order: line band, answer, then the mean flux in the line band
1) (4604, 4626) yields -1.7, 8.2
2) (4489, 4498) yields -0.9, 7.99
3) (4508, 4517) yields -0.8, 7.96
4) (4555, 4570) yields -1.1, 7.97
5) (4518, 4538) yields -0.2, 7.42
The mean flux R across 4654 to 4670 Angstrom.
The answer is 7.8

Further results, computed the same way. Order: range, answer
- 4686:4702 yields 7.46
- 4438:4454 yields 7.27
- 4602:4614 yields 8.1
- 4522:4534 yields 7.1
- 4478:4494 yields 7.72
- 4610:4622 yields 8.31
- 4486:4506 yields 7.97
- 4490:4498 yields 8.02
